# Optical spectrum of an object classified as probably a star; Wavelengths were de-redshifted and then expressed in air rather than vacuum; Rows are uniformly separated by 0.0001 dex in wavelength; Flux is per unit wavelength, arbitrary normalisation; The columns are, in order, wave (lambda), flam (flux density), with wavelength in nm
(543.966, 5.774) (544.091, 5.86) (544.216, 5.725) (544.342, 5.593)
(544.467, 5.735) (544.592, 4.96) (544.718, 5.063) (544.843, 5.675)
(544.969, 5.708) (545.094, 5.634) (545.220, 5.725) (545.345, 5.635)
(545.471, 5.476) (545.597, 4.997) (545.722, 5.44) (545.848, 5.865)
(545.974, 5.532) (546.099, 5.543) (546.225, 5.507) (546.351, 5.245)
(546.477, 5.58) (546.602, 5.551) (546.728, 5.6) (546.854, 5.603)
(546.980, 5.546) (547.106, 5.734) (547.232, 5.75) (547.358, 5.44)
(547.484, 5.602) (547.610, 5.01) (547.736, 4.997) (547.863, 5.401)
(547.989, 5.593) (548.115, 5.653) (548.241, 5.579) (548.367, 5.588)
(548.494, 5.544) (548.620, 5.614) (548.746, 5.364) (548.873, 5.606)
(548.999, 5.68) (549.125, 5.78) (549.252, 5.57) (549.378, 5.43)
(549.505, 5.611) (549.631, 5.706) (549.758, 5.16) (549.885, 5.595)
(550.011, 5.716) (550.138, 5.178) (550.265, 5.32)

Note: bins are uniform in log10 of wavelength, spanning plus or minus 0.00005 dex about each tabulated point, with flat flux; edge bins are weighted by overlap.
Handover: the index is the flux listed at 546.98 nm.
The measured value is 5.546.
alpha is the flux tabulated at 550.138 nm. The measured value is 5.178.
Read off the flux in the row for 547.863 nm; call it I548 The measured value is 5.401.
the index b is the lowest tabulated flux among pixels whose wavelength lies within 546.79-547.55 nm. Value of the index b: 5.44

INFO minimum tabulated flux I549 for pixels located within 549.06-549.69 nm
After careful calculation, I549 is 5.43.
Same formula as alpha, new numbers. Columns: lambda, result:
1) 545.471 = 5.476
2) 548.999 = 5.68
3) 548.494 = 5.544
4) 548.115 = 5.653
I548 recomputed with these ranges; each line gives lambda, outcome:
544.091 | 5.86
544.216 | 5.725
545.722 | 5.44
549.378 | 5.43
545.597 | 4.997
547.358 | 5.44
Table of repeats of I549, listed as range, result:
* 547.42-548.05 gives 4.997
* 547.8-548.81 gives 5.364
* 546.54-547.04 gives 5.546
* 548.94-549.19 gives 5.68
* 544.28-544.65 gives 4.96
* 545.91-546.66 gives 5.245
